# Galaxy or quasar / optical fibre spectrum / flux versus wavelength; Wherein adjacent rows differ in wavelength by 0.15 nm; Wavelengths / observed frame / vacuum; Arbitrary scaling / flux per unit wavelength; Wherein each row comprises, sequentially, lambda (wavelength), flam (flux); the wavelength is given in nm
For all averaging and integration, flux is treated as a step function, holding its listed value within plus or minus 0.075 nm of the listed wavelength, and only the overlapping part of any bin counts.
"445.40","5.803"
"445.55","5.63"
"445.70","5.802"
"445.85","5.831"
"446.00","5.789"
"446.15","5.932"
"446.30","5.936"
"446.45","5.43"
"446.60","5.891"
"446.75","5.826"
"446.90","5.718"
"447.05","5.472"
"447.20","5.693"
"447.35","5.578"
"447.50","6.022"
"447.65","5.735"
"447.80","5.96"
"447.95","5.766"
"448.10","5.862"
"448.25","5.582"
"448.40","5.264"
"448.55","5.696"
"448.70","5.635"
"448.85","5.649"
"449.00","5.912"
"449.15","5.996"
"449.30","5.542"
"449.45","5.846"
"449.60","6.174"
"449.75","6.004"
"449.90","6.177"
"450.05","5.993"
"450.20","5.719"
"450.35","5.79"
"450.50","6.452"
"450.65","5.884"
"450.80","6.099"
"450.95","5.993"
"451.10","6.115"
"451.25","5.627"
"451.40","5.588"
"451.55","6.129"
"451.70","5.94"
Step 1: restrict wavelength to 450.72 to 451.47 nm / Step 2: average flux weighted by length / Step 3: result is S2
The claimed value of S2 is 5.89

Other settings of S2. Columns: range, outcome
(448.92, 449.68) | 5.89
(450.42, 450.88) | 6.14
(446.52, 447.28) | 5.72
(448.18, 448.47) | 5.42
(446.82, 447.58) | 5.7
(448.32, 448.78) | 5.53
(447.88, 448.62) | 5.63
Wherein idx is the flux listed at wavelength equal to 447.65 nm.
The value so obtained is 5.735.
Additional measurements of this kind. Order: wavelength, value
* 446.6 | 5.891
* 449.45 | 5.846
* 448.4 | 5.264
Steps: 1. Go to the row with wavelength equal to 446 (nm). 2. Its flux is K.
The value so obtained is 5.789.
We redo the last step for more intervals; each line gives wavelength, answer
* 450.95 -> 5.993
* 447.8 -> 5.96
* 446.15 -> 5.932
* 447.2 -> 5.693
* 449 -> 5.912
